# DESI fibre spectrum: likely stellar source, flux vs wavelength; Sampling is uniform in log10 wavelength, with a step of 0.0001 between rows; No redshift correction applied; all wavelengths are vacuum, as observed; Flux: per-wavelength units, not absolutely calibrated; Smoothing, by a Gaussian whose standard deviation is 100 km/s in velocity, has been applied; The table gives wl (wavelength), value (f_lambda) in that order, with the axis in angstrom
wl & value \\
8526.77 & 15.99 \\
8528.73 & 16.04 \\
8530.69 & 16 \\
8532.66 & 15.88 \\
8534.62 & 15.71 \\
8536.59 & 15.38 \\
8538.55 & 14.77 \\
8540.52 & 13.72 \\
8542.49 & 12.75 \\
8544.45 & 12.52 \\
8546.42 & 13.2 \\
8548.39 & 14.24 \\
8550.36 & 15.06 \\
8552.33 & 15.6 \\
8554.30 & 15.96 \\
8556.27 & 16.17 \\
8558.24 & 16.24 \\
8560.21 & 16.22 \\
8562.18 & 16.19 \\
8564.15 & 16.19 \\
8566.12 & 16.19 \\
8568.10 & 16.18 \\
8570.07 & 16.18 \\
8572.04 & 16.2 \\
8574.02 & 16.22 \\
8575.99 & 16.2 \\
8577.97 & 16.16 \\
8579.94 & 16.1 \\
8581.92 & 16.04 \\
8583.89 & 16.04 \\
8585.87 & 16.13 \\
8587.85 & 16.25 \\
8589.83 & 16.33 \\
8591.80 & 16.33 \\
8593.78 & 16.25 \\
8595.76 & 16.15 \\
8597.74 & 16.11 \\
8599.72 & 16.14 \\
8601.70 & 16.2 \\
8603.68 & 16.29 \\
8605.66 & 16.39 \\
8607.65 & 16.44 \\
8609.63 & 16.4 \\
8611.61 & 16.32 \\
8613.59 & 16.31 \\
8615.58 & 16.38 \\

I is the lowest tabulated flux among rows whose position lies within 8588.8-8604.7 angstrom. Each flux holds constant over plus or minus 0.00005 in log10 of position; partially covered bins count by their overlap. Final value 16.11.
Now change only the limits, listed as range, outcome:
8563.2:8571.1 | 16.18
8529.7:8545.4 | 12.52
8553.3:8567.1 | 15.96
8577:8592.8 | 16.04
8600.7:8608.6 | 16.2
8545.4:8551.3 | 13.2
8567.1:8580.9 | 16.1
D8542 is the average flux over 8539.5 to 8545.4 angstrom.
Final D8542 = 13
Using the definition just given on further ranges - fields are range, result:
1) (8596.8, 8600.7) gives 16.1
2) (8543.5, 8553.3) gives 14.1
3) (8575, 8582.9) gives 16.1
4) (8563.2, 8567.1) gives 16.2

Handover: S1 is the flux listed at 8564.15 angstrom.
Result 16.19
